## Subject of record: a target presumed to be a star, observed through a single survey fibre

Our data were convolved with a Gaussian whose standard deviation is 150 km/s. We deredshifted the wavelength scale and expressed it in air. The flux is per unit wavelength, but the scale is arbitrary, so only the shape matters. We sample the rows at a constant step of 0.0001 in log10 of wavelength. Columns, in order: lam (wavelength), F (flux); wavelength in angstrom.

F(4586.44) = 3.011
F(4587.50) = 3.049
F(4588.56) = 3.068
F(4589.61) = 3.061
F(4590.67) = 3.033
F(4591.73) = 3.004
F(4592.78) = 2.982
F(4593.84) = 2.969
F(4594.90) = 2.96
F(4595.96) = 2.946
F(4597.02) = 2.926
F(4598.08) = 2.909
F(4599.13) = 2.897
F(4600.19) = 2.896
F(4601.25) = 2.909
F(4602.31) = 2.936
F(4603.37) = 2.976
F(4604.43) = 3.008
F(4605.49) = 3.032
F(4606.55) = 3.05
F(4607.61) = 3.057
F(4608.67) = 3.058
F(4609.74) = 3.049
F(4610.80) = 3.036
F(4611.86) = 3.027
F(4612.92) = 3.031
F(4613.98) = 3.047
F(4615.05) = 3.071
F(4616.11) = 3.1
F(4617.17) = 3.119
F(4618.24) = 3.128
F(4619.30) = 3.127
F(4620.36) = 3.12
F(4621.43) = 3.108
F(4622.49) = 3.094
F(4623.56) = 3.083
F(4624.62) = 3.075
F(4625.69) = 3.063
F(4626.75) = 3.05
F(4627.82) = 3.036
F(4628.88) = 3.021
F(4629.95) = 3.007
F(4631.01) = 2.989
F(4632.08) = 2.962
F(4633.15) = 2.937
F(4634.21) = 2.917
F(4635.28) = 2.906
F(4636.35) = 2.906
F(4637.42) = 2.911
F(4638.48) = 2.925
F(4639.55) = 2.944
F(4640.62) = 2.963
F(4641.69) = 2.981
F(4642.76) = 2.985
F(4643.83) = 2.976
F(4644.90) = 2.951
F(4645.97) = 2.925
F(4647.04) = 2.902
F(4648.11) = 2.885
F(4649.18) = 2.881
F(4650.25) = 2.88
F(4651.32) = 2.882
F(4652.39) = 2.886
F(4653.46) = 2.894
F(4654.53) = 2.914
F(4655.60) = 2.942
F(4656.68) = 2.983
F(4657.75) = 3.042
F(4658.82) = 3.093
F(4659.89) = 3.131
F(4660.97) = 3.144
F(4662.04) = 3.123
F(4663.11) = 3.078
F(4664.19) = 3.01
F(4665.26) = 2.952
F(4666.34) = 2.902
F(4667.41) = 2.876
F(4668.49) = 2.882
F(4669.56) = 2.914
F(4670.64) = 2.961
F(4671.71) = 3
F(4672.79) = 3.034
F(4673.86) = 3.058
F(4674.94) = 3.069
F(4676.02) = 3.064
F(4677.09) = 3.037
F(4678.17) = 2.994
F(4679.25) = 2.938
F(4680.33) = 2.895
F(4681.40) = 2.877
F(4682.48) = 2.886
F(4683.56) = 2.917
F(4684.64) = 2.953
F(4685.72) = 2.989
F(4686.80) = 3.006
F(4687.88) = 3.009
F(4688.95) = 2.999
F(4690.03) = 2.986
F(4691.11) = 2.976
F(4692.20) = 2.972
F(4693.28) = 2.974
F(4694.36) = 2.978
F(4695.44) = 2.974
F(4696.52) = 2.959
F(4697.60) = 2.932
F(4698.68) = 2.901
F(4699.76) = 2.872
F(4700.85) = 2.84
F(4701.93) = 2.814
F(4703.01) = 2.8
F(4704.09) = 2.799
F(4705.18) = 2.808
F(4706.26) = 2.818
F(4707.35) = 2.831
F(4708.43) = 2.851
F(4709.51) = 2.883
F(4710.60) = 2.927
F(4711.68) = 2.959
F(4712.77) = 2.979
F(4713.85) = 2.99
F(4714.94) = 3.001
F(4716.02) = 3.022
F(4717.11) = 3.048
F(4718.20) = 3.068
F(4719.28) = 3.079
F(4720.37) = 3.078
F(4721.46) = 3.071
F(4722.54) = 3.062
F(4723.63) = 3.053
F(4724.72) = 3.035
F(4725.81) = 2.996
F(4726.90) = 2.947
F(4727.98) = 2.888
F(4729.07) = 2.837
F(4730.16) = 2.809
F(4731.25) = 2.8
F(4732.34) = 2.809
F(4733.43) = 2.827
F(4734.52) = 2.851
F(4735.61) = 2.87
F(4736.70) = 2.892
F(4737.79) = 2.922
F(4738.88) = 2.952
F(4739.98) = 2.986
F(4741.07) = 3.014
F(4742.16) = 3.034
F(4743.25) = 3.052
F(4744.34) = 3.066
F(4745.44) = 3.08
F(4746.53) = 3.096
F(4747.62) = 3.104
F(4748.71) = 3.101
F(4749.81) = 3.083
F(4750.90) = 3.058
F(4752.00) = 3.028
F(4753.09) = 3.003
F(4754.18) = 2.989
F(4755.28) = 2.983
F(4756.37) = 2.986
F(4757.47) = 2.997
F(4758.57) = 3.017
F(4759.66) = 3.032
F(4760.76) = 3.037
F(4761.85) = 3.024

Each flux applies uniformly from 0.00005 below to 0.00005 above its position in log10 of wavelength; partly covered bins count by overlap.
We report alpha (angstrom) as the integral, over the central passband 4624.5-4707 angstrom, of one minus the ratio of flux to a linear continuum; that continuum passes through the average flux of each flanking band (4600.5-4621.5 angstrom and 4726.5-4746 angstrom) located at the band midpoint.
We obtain 1.0 angstrom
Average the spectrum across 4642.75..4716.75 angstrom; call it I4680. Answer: 2.95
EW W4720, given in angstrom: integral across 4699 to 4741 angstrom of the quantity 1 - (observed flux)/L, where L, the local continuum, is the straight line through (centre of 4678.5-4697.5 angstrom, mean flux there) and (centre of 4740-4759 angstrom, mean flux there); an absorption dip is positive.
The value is 1.07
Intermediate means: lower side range 2.96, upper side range 3.04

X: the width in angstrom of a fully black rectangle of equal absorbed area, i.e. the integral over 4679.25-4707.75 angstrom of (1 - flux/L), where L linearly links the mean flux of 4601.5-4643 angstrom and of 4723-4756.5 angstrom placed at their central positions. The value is 0.7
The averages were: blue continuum 3.02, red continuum 2.97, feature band 2.91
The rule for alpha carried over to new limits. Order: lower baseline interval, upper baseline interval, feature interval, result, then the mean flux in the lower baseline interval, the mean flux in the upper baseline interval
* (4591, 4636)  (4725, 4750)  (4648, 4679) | 0.1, 3.01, 2.96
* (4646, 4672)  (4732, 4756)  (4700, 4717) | 0.5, 2.96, 2.99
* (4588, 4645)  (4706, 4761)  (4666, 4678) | 0.0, 3.01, 2.98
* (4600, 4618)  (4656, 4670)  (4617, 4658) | 0.5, 3.03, 3.01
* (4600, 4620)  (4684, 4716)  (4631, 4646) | 0.3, 3.04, 2.93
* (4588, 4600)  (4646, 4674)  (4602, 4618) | -0.4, 2.98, 2.97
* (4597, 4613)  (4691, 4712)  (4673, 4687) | -0.3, 2.99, 2.89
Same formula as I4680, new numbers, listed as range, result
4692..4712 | 2.89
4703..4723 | 2.96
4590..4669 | 2.99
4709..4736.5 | 2.95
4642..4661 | 2.96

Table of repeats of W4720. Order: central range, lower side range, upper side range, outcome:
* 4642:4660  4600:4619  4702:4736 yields 0.3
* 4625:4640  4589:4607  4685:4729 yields 0.0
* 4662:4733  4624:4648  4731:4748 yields 0.3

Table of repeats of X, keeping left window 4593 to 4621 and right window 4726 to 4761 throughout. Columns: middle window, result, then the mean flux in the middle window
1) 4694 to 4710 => 0.6 angstrom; 2.87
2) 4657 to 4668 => -0.1 angstrom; 3.03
